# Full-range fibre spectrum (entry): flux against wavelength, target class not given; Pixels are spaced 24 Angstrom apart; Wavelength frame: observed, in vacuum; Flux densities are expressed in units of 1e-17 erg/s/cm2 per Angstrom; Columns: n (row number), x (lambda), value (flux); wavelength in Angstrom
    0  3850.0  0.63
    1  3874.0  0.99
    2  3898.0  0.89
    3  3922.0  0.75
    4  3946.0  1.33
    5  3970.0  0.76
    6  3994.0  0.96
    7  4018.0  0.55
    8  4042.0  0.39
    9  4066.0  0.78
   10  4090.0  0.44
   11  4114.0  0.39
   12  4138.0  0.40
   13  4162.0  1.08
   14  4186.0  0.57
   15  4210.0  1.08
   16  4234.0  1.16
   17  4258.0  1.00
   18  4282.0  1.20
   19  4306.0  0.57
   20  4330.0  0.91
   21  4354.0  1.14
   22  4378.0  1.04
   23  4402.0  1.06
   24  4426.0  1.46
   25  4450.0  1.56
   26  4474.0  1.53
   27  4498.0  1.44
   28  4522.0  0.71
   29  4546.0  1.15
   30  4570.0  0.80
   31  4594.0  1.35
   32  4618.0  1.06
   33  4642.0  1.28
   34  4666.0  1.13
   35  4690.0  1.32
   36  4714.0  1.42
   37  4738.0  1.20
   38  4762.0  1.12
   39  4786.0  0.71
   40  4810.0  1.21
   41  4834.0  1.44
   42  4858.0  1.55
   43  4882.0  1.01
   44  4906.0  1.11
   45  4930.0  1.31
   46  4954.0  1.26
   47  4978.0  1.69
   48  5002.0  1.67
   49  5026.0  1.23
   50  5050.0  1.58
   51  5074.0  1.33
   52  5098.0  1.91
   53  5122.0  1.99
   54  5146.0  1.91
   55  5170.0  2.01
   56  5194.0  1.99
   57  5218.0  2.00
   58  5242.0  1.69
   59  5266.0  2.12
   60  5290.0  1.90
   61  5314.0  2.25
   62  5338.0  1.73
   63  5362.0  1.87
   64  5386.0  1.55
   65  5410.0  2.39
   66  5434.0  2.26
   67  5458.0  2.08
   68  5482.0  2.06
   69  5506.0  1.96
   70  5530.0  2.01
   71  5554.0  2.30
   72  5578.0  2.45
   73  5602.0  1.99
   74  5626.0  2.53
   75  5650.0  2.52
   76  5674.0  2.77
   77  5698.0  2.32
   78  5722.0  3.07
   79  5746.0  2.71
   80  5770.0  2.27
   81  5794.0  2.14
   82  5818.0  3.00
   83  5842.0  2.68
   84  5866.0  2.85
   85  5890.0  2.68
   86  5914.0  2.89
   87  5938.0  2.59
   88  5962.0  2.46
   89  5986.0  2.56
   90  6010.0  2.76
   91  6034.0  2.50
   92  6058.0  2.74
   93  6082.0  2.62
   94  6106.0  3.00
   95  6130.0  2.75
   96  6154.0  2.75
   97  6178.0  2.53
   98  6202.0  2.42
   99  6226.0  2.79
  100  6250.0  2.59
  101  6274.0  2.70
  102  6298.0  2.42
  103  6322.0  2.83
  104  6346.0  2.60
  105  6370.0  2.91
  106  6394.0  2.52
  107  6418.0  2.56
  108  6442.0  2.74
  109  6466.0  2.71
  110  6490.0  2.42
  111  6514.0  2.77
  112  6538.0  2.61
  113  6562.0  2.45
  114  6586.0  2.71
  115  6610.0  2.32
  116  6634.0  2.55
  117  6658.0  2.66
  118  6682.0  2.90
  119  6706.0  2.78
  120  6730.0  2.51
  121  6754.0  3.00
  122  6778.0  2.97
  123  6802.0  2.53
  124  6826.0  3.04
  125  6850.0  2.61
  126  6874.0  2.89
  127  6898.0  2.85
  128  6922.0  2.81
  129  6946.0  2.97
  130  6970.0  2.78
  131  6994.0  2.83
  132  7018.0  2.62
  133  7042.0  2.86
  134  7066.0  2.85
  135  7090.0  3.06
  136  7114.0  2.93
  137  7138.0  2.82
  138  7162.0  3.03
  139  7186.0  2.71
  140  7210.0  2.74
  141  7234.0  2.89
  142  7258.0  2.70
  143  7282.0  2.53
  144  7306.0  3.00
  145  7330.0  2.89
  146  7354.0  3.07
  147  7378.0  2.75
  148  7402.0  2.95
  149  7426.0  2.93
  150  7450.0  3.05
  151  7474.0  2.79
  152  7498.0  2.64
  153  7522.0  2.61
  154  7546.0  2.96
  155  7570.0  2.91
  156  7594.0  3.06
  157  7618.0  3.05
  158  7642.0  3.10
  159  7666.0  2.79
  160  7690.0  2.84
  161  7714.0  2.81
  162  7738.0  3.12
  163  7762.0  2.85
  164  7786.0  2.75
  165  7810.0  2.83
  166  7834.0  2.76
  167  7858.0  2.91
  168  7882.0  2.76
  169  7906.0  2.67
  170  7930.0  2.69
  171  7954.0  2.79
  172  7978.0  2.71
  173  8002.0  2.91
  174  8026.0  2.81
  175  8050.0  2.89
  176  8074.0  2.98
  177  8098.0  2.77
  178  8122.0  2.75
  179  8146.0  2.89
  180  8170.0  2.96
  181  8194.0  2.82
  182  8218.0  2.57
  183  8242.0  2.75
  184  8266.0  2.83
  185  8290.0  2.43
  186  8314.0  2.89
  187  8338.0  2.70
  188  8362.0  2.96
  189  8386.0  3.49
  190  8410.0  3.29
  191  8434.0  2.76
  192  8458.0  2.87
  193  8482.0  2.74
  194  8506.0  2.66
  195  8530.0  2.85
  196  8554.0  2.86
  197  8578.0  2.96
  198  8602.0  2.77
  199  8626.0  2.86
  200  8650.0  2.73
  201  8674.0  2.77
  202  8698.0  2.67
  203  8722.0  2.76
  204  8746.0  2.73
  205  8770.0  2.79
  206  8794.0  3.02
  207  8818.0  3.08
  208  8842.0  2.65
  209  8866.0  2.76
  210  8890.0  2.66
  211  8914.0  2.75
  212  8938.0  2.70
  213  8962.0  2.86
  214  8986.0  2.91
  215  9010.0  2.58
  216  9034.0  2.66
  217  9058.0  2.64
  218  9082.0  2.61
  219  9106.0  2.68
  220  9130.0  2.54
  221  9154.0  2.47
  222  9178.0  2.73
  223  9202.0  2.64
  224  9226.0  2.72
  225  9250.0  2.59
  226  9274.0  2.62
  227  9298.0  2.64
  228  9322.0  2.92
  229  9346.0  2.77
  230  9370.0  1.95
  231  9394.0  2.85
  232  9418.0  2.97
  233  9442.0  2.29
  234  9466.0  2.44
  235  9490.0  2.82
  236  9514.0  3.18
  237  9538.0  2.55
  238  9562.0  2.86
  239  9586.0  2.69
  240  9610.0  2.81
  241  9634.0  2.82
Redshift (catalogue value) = 0.276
